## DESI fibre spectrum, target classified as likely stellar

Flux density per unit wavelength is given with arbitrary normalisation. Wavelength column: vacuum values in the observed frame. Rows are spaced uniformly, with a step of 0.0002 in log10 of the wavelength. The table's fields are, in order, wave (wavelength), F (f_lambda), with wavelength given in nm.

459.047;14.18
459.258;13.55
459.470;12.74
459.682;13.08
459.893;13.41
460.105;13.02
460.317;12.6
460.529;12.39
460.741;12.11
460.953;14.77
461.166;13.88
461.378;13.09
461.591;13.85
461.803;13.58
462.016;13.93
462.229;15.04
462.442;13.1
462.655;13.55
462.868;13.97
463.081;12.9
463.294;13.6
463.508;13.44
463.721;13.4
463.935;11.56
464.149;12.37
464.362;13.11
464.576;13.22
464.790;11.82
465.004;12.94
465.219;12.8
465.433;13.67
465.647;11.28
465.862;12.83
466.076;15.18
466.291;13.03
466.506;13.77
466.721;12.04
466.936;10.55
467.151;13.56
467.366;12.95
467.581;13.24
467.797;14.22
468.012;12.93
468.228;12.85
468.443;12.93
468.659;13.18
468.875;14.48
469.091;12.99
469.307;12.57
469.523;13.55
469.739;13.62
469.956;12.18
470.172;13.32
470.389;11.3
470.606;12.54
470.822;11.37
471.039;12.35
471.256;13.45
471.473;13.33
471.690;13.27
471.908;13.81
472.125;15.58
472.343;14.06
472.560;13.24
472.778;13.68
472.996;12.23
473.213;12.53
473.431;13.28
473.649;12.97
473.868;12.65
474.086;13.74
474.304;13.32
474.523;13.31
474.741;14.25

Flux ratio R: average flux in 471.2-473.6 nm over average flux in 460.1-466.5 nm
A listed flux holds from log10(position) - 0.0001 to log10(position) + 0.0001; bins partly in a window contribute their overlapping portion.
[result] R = 1.02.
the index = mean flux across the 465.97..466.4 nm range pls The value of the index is 14.1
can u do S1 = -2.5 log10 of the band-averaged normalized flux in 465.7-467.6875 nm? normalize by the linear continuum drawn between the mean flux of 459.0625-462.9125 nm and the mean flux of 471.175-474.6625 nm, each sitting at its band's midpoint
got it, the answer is 0.04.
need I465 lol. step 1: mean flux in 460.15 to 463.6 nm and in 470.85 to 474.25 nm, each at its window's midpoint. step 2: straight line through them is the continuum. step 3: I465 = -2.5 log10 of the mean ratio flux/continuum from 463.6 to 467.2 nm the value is 0.05 mag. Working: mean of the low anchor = 13.5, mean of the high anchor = 13.3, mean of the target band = 12.8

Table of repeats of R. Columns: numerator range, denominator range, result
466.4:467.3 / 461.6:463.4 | 0.91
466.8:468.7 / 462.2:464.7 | 0.98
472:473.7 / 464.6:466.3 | 1.04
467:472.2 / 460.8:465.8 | 0.99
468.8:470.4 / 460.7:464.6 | 0.97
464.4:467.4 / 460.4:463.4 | 0.95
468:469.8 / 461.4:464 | 0.98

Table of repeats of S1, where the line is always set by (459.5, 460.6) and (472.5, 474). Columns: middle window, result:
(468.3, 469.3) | -0.03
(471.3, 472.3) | -0.08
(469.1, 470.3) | -0.01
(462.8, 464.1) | -0.01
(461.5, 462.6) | -0.08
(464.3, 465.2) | 0.01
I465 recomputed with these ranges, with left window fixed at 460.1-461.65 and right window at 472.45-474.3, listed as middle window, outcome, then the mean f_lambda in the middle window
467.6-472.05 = 0.006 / 13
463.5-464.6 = 0.033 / 12.8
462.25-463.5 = -0.029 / 13.5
